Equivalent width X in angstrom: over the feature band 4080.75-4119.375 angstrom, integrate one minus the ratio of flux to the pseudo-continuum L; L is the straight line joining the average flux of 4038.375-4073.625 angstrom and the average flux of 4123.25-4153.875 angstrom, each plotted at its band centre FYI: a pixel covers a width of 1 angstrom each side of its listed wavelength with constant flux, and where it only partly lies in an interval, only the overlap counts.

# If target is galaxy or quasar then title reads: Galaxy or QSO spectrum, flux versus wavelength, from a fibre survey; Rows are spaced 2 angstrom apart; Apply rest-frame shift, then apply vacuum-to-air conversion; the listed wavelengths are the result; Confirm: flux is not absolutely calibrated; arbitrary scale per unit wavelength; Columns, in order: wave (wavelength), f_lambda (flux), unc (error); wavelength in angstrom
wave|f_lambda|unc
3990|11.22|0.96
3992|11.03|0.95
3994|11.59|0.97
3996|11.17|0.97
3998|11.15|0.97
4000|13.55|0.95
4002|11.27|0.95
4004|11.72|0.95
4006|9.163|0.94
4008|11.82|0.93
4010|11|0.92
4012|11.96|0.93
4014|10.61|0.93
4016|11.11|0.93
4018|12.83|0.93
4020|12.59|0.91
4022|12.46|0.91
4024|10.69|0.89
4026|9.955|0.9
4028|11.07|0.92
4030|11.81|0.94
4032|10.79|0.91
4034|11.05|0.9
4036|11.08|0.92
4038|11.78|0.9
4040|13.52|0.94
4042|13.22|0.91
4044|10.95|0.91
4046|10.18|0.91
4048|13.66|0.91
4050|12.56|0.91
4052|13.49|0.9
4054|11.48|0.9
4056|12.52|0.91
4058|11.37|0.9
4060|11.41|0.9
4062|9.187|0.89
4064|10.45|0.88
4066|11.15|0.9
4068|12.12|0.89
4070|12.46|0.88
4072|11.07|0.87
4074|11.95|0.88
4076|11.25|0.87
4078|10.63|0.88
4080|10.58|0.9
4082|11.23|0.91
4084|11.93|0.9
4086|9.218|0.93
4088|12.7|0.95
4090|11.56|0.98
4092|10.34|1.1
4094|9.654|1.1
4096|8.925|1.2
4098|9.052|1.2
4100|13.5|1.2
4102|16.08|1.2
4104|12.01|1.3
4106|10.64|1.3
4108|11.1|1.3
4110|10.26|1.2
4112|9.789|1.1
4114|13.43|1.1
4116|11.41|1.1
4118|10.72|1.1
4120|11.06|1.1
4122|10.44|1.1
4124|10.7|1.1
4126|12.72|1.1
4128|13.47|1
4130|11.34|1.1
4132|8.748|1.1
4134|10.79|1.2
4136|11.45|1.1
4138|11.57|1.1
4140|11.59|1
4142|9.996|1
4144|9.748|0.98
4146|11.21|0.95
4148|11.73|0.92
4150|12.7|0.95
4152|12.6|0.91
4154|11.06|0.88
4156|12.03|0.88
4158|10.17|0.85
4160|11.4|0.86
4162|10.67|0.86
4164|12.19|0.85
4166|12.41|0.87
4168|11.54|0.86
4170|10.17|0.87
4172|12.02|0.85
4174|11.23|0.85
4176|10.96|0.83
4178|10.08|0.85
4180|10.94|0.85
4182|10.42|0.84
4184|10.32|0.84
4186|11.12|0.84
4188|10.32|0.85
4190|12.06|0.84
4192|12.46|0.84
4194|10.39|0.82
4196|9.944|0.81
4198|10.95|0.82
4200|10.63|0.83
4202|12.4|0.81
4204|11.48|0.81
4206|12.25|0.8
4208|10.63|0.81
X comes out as 1.1 angstrom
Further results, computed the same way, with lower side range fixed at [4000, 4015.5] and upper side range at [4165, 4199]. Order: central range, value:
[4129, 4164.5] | -0.3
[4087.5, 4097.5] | 0.6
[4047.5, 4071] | -1.3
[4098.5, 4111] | -1.1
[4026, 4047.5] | -0.6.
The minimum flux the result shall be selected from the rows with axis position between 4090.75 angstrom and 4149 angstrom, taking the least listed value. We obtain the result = 8.748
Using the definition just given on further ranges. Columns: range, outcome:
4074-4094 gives 9.218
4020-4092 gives 9.187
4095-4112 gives 8.925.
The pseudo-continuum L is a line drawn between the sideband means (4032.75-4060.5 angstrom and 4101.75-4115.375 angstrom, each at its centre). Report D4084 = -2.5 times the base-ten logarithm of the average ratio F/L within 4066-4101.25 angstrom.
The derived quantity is 0.07 mag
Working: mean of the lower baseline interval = 12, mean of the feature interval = 11.1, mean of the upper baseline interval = 11.7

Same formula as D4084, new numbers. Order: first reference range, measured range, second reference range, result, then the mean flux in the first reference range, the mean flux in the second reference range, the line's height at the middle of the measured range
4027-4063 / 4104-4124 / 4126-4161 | 0.040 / 11.7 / 11.3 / 11.4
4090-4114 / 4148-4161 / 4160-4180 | -0.042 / 11.2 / 11.2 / 11.2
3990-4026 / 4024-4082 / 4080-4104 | -0.013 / 11.5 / 11.3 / 11.4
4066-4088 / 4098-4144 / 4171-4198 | -0.023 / 11.3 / 10.9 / 11.2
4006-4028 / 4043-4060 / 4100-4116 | -0.036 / 11.4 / 12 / 11.6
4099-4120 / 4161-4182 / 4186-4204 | 0.016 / 11.9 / 11.2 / 11.4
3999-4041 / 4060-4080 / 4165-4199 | 0.023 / 11.5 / 11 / 11.4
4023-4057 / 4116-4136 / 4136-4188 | 0.020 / 11.8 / 11.2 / 11.4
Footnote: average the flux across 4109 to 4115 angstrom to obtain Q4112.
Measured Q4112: 11.2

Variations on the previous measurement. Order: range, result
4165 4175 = 11.5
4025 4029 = 10.5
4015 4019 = 12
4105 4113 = 10.4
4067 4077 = 11.8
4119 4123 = 10.8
